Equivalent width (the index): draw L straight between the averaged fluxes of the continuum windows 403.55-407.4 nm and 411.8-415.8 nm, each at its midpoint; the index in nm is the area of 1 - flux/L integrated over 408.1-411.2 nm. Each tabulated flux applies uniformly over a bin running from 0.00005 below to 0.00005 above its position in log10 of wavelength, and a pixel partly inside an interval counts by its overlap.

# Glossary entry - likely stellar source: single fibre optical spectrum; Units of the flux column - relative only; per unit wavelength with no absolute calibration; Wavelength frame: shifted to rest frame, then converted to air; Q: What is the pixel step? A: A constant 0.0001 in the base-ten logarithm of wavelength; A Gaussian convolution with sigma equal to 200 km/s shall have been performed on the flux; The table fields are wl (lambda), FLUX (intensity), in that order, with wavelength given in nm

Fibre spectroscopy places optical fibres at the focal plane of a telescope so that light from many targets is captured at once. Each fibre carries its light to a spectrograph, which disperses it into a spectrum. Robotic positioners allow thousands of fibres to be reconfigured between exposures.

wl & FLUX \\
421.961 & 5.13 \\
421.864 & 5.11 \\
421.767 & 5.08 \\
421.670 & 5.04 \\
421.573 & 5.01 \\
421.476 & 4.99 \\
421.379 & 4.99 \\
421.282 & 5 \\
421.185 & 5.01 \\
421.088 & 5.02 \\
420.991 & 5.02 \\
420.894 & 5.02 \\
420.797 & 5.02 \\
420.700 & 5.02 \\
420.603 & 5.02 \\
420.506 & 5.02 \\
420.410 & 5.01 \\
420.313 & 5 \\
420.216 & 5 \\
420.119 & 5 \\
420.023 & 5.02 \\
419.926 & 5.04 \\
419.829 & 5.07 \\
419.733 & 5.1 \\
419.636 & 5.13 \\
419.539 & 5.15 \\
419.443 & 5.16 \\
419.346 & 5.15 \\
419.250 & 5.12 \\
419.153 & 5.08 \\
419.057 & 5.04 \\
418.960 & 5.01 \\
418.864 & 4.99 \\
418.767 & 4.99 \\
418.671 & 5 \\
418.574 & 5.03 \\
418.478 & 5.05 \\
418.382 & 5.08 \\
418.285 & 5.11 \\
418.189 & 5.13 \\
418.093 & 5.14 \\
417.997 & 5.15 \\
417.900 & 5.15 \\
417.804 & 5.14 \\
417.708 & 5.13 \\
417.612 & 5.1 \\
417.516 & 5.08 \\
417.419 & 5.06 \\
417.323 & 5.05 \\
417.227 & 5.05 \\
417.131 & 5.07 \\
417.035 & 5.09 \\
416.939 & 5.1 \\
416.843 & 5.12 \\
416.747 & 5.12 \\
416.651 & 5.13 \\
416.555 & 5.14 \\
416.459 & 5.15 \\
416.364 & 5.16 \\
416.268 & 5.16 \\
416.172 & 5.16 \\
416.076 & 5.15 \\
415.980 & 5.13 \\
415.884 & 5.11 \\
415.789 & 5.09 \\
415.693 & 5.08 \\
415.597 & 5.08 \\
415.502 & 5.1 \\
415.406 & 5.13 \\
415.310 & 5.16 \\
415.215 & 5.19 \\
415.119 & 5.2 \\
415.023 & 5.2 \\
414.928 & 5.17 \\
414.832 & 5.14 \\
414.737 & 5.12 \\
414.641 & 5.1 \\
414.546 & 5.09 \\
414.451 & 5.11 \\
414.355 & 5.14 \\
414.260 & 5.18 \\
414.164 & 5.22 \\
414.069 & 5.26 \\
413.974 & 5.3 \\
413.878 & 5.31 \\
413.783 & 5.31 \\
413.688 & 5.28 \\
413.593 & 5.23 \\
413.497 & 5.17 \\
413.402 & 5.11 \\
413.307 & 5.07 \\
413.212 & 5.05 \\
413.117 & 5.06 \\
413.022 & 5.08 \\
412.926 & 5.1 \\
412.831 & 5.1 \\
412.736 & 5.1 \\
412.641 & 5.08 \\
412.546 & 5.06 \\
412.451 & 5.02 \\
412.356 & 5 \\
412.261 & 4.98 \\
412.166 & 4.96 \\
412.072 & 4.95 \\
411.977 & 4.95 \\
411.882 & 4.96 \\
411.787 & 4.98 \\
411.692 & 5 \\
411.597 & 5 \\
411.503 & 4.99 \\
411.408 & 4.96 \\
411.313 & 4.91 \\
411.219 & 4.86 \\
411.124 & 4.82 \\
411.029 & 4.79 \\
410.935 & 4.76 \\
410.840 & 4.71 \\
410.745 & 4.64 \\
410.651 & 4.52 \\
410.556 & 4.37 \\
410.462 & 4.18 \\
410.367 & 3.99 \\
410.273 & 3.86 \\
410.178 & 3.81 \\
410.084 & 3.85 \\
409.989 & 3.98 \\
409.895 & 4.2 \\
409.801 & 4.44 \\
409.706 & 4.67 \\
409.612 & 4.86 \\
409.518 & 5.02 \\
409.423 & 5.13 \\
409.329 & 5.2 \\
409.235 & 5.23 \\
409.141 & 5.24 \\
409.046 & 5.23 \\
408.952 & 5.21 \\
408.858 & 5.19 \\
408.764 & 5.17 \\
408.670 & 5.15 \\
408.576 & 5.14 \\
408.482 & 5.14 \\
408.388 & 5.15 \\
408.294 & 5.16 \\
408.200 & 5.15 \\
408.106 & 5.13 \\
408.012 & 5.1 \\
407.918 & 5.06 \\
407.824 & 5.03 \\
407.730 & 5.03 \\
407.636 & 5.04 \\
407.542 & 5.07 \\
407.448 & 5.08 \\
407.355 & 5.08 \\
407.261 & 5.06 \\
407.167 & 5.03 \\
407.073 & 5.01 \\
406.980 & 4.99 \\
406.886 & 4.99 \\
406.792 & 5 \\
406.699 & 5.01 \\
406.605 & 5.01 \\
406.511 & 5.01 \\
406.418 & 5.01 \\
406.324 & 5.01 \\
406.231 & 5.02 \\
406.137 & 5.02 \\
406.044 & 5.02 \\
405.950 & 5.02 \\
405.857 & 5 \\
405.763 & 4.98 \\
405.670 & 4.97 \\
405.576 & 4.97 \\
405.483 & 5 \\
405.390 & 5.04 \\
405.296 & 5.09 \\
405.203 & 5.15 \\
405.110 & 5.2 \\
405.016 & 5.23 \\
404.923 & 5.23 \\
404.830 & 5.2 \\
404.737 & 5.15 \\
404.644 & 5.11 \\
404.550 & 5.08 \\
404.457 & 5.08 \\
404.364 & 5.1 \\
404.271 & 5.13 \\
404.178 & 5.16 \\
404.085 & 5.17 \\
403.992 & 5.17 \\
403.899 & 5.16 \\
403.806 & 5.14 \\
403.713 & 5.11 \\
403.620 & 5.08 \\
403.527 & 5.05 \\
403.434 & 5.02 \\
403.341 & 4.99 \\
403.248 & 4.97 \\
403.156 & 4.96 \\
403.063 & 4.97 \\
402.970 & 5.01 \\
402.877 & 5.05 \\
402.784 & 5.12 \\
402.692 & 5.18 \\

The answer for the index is 0.21 nm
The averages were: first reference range 5.07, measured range 4.76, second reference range 5.12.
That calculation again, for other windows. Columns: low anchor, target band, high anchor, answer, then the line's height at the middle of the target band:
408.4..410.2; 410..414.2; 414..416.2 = 0.11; 5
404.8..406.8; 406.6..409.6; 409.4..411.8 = -0.17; 4.83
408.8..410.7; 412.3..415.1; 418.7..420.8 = -0.21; 4.79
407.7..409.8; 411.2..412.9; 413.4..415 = 0.05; 5.15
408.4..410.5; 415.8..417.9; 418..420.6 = -0.06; 4.98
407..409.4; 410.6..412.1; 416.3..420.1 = 0.07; 5.11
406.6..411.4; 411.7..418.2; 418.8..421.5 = -0.21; 4.95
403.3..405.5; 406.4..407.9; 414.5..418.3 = 0.03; 5.12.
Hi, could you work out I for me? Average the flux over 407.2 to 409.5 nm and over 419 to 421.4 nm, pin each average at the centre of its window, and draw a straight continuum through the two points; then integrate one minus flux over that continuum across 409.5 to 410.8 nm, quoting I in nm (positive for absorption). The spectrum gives 0.21 nm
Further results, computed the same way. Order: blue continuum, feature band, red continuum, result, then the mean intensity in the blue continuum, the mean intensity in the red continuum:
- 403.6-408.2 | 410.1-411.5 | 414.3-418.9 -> 0.159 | 5.07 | 5.11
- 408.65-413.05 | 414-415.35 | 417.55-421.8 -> -0.068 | 4.81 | 5.06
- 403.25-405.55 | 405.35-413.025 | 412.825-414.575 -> 0.345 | 5.11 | 5.17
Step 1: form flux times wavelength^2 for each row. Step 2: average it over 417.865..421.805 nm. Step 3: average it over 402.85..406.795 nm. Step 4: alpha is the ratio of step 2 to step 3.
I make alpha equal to 1.07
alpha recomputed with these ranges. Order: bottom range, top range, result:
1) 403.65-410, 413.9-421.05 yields 1.06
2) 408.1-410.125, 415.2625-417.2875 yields 1.07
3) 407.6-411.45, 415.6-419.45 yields 1.10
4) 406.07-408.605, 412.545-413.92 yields 1.05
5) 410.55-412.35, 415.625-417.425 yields 1.08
